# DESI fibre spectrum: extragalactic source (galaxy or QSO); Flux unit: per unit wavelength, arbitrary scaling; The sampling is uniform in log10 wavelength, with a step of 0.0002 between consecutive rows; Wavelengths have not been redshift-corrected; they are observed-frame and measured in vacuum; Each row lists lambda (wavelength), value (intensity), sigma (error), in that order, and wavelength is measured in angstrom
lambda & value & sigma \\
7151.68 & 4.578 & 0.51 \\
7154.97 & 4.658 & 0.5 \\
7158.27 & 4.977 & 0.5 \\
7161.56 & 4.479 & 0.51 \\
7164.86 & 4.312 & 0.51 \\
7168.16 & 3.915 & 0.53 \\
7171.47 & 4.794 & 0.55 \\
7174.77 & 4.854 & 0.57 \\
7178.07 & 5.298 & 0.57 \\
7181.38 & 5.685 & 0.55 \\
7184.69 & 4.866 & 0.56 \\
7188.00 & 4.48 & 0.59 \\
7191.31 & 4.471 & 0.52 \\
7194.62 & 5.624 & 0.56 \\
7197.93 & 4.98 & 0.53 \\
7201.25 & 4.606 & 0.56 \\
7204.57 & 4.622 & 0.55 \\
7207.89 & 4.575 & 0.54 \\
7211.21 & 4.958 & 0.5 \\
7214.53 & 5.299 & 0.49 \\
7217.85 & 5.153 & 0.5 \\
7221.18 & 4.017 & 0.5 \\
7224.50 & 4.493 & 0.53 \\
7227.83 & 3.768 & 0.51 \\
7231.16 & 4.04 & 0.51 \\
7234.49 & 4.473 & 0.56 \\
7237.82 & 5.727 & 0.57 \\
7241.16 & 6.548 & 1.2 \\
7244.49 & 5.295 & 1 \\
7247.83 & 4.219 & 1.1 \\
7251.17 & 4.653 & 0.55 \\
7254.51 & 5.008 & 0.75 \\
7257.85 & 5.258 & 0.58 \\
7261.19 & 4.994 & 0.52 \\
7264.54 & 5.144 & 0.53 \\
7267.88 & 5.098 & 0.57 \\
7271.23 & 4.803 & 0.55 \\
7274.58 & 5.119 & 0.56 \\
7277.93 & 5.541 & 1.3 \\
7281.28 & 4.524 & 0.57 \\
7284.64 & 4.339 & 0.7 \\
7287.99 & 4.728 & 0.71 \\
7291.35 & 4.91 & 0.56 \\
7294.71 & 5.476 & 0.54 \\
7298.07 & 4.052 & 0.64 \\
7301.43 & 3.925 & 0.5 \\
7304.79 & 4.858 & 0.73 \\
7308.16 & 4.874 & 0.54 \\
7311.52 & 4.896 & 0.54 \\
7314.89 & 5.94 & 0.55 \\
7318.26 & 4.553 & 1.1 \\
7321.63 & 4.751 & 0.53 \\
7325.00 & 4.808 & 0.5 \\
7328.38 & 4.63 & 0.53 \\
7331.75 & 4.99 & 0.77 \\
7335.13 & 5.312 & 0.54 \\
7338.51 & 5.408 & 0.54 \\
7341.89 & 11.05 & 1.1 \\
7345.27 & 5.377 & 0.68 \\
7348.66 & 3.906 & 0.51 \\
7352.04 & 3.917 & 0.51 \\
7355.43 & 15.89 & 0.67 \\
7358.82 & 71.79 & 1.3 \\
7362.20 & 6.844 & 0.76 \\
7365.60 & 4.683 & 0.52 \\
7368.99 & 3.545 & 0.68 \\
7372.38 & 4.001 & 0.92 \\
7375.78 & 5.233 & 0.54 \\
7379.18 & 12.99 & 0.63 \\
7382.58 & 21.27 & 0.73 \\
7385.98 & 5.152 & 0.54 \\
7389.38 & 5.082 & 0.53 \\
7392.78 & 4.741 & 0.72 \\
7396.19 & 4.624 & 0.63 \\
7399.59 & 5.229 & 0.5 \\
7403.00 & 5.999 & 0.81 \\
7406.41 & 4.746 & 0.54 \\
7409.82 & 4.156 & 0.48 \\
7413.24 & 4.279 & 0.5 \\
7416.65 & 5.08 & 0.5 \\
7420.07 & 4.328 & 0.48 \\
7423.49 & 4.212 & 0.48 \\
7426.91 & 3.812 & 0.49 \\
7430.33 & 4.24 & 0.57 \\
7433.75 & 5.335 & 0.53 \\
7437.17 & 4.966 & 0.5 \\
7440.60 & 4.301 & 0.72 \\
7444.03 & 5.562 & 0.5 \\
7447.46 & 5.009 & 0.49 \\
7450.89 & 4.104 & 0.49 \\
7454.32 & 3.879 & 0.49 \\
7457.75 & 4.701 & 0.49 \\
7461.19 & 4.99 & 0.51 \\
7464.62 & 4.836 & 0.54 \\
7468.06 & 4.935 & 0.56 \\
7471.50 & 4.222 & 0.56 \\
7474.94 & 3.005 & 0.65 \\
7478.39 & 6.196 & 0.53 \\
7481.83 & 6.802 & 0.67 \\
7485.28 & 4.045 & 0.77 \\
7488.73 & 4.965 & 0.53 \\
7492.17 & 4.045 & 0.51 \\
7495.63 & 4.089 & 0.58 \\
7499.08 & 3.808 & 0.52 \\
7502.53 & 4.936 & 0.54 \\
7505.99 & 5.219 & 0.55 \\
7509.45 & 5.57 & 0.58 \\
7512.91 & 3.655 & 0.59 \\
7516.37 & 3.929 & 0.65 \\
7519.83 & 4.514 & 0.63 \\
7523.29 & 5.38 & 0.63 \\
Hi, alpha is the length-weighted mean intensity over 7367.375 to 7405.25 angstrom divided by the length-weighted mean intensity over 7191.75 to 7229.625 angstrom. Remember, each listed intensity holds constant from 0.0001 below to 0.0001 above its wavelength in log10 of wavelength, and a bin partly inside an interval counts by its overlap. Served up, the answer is 1.49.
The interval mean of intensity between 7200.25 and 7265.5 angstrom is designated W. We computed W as 4.84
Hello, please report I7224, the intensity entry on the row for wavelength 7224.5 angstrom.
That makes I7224 4.493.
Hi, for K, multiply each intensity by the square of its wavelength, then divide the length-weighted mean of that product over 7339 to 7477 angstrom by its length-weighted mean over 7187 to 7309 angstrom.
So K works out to 1.59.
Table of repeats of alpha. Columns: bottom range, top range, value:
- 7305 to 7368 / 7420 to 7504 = 0.49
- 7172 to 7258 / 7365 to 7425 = 1.25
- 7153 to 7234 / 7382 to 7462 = 1.10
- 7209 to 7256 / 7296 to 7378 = 1.72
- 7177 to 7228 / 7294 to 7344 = 1.10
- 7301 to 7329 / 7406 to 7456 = 0.93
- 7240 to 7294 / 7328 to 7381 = 2.15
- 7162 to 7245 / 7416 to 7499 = 0.96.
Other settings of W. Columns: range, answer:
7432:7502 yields 4.69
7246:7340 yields 4.89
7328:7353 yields 5.67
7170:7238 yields 4.78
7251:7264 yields 5.03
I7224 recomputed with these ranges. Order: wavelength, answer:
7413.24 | 4.279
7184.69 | 4.866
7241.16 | 6.548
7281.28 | 4.524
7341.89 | 11.05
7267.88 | 5.098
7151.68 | 4.578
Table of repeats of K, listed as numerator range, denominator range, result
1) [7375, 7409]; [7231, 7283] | 1.53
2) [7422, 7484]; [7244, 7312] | 1.03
